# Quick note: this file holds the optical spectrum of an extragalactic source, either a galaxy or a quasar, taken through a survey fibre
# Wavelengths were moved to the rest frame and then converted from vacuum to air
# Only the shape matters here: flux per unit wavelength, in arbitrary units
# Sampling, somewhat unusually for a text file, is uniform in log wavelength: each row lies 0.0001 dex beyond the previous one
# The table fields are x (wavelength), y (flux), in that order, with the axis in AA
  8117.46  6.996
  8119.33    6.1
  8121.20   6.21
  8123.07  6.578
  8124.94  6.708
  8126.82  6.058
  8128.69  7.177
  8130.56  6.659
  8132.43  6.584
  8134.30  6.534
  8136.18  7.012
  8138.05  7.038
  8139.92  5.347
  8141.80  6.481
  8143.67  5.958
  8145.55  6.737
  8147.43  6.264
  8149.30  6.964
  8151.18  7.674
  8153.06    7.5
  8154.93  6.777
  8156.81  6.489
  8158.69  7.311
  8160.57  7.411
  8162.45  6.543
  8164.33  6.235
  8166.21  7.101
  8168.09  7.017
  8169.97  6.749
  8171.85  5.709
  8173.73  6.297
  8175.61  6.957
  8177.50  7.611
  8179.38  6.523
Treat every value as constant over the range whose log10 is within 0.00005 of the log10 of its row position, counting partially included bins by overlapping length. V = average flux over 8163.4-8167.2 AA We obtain 6.67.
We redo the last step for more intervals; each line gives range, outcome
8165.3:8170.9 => 6.96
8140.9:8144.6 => 6.23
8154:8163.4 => 6.9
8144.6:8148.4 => 6.5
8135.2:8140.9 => 6.46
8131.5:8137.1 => 6.7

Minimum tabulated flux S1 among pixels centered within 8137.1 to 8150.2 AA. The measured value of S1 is 5.347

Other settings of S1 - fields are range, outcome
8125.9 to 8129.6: 6.058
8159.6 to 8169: 6.235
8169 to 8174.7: 5.709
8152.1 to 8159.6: 6.489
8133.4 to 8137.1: 6.534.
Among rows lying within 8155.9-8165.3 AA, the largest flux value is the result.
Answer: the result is 7.411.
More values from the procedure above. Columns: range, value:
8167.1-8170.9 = 7.017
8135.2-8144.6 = 7.038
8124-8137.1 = 7.177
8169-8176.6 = 6.957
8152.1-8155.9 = 7.5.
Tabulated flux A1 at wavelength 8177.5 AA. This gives 7.611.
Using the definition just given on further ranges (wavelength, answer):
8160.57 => 7.411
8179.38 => 6.523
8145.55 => 6.737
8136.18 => 7.012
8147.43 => 6.264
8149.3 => 6.964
